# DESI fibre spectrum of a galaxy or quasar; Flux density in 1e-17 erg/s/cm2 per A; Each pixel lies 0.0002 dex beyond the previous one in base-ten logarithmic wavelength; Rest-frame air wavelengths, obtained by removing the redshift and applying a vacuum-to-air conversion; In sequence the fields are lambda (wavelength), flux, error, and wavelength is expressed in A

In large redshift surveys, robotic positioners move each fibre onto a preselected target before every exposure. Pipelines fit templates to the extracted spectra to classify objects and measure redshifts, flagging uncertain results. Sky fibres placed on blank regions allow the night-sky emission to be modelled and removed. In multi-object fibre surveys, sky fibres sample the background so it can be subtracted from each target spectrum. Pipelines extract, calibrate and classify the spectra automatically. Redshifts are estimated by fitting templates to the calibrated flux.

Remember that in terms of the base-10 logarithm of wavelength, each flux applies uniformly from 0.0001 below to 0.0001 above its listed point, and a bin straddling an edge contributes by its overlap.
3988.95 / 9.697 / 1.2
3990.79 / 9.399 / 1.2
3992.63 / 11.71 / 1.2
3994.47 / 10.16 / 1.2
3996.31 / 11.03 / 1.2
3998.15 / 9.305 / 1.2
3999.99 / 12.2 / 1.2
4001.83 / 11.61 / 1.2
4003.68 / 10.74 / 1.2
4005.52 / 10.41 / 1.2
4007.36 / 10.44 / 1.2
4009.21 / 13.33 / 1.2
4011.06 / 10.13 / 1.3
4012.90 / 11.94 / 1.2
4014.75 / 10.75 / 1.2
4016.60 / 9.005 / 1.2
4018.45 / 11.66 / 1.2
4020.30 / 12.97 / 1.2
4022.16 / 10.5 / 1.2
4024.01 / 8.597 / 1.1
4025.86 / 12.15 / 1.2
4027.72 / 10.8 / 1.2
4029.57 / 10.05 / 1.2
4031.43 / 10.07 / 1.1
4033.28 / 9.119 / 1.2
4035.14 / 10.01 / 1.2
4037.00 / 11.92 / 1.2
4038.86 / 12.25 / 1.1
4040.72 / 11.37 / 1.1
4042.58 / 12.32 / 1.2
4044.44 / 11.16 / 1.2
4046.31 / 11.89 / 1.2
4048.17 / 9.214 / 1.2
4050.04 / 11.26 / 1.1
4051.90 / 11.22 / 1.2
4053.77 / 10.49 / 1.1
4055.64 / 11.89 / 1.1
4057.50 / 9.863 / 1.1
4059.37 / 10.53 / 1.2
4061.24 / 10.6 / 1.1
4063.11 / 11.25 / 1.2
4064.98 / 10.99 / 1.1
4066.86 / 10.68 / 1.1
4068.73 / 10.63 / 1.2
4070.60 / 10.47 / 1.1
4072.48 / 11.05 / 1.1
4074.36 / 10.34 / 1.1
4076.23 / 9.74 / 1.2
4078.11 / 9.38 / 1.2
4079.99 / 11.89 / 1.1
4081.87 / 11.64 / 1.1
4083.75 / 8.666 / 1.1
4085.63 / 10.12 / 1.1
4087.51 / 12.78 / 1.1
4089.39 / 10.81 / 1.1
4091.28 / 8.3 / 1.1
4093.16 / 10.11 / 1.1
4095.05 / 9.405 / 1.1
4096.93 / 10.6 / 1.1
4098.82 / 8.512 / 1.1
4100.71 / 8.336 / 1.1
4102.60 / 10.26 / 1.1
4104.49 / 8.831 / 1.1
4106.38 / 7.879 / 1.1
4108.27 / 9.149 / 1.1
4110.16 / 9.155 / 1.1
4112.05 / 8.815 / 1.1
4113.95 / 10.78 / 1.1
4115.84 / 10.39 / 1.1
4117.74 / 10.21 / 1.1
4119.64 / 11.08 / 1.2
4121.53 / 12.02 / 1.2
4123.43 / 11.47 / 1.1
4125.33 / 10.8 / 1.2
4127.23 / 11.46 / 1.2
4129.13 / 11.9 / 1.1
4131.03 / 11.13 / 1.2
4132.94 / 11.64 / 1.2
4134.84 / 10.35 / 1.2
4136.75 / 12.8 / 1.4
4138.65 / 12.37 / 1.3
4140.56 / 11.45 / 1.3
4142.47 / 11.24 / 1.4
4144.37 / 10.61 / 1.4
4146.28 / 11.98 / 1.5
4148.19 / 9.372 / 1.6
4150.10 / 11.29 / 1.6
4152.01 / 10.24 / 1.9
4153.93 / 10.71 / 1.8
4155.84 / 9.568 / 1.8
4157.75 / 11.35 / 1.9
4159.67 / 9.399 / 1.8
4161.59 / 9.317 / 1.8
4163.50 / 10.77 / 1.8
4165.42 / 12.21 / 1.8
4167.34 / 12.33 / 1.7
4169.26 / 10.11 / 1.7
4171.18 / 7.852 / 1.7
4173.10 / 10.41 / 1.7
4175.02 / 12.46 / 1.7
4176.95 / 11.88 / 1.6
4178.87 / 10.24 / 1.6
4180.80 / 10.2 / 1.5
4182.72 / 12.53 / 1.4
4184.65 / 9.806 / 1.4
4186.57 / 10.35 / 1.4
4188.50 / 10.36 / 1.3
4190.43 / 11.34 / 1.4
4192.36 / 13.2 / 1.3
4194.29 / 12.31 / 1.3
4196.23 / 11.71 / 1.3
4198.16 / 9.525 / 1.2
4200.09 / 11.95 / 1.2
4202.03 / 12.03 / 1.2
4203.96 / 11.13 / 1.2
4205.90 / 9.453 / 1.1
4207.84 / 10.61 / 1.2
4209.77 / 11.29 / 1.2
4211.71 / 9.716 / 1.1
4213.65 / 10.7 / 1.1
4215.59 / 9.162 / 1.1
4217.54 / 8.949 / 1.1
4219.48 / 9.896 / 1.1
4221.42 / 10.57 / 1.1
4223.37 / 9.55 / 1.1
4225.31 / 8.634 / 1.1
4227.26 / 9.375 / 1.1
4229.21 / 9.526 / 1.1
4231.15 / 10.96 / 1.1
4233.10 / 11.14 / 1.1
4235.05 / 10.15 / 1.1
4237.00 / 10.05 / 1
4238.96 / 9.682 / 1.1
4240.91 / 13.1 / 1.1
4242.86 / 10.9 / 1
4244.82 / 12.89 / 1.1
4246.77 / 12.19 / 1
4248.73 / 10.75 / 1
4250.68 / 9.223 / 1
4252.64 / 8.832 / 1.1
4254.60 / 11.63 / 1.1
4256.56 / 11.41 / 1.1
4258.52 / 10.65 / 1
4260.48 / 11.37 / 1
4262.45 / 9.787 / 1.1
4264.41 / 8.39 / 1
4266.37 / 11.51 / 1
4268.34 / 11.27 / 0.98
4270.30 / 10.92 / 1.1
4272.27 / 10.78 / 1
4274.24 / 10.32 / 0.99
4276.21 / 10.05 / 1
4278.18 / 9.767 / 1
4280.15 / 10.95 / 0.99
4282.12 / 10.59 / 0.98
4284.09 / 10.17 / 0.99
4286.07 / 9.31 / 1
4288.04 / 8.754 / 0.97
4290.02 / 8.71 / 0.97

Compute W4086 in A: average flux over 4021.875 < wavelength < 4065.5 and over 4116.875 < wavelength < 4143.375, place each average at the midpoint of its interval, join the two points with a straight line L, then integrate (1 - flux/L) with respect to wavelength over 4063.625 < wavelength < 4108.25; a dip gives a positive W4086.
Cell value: 4.2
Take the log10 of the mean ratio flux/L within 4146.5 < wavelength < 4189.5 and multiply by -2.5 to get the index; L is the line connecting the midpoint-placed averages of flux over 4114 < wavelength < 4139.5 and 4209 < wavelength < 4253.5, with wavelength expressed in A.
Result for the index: 0.033 mag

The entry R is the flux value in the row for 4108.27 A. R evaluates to 9.149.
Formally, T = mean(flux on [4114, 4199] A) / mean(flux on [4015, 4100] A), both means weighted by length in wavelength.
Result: 1.0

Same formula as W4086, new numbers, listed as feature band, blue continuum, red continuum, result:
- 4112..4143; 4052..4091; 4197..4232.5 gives -2.3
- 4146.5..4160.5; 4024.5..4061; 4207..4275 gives 0.4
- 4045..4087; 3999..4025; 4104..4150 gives 0.9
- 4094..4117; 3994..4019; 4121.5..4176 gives 3.4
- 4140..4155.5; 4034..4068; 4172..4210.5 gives 0.4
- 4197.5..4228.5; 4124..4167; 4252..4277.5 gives 1.7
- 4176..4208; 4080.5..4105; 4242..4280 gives -2.3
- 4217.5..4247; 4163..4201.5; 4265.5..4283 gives 1.0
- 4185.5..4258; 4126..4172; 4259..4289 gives -0.8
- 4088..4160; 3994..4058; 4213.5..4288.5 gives 1.6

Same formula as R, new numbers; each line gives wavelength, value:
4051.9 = 11.22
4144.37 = 10.61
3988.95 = 9.697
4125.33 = 10.8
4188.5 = 10.36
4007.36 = 10.44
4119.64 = 11.08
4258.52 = 10.65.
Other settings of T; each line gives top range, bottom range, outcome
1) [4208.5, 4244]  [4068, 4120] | 1.02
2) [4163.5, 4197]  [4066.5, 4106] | 1.10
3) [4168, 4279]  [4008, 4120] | 1.01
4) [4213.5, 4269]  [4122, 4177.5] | 0.95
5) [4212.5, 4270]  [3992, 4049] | 0.95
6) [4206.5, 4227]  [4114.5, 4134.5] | 0.88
